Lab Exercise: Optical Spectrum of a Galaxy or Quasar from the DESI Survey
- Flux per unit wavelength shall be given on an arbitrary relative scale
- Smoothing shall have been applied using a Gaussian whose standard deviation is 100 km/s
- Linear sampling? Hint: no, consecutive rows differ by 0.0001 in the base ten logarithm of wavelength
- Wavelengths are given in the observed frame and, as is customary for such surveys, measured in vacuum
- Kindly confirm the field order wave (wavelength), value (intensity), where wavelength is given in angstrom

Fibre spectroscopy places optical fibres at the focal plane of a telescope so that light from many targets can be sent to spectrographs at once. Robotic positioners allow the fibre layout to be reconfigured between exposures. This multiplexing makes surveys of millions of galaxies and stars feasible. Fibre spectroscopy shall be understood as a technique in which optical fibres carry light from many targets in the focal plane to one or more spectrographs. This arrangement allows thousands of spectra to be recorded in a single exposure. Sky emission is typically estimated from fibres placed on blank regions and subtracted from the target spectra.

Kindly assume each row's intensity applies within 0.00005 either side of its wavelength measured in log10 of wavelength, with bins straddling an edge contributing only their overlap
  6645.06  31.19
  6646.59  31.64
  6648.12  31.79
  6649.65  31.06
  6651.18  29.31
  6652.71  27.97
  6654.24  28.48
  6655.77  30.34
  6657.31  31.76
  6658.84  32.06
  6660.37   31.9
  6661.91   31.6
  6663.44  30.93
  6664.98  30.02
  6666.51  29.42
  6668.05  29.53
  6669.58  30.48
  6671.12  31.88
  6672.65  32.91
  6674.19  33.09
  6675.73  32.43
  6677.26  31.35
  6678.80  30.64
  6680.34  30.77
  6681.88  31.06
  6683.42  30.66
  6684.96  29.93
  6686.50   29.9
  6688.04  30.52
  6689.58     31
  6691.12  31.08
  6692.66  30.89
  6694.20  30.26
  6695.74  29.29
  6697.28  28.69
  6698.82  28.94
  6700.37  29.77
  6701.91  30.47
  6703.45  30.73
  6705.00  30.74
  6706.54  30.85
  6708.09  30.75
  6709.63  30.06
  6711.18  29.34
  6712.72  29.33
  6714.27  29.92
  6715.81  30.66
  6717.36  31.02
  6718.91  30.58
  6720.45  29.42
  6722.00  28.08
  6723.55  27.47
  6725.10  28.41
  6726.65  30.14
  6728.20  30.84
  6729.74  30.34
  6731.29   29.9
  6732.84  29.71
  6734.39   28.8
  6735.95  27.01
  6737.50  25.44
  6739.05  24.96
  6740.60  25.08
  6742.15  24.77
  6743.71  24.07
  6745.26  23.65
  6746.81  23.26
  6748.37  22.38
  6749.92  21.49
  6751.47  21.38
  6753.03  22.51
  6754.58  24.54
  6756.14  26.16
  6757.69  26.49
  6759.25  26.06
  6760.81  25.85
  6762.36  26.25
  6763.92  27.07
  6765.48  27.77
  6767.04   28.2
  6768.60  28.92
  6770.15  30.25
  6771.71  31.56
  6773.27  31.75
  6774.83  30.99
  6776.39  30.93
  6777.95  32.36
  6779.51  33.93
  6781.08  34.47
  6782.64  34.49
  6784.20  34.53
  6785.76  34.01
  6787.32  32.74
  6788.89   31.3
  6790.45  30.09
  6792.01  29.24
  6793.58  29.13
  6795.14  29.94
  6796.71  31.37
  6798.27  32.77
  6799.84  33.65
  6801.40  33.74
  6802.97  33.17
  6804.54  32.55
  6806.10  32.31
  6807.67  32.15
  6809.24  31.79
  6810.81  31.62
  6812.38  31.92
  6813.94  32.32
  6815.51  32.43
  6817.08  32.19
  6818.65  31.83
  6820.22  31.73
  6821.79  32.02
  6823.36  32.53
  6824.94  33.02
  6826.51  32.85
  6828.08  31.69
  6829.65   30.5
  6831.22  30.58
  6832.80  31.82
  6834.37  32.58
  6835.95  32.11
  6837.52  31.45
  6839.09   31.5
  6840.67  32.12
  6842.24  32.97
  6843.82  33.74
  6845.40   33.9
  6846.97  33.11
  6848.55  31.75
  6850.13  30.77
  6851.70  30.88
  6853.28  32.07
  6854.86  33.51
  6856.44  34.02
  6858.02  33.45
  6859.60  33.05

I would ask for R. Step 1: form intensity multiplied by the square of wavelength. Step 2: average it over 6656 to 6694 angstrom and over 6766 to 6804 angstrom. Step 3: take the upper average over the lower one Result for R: 1.06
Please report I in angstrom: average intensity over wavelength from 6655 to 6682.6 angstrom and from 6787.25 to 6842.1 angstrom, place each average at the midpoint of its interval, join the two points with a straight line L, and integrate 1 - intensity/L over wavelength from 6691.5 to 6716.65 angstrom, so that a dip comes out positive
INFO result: 1.1 angstrom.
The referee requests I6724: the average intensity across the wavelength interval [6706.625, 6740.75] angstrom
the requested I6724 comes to 29.1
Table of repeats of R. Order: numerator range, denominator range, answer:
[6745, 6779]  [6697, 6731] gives 0.91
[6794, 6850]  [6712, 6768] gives 1.23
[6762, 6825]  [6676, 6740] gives 1.09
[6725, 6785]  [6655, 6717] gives 0.93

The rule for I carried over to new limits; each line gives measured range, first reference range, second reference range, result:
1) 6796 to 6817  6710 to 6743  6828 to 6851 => -0.9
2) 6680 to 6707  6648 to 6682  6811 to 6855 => 0.7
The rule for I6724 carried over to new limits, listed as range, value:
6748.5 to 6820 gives 30.2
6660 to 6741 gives 30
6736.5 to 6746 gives 24.7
